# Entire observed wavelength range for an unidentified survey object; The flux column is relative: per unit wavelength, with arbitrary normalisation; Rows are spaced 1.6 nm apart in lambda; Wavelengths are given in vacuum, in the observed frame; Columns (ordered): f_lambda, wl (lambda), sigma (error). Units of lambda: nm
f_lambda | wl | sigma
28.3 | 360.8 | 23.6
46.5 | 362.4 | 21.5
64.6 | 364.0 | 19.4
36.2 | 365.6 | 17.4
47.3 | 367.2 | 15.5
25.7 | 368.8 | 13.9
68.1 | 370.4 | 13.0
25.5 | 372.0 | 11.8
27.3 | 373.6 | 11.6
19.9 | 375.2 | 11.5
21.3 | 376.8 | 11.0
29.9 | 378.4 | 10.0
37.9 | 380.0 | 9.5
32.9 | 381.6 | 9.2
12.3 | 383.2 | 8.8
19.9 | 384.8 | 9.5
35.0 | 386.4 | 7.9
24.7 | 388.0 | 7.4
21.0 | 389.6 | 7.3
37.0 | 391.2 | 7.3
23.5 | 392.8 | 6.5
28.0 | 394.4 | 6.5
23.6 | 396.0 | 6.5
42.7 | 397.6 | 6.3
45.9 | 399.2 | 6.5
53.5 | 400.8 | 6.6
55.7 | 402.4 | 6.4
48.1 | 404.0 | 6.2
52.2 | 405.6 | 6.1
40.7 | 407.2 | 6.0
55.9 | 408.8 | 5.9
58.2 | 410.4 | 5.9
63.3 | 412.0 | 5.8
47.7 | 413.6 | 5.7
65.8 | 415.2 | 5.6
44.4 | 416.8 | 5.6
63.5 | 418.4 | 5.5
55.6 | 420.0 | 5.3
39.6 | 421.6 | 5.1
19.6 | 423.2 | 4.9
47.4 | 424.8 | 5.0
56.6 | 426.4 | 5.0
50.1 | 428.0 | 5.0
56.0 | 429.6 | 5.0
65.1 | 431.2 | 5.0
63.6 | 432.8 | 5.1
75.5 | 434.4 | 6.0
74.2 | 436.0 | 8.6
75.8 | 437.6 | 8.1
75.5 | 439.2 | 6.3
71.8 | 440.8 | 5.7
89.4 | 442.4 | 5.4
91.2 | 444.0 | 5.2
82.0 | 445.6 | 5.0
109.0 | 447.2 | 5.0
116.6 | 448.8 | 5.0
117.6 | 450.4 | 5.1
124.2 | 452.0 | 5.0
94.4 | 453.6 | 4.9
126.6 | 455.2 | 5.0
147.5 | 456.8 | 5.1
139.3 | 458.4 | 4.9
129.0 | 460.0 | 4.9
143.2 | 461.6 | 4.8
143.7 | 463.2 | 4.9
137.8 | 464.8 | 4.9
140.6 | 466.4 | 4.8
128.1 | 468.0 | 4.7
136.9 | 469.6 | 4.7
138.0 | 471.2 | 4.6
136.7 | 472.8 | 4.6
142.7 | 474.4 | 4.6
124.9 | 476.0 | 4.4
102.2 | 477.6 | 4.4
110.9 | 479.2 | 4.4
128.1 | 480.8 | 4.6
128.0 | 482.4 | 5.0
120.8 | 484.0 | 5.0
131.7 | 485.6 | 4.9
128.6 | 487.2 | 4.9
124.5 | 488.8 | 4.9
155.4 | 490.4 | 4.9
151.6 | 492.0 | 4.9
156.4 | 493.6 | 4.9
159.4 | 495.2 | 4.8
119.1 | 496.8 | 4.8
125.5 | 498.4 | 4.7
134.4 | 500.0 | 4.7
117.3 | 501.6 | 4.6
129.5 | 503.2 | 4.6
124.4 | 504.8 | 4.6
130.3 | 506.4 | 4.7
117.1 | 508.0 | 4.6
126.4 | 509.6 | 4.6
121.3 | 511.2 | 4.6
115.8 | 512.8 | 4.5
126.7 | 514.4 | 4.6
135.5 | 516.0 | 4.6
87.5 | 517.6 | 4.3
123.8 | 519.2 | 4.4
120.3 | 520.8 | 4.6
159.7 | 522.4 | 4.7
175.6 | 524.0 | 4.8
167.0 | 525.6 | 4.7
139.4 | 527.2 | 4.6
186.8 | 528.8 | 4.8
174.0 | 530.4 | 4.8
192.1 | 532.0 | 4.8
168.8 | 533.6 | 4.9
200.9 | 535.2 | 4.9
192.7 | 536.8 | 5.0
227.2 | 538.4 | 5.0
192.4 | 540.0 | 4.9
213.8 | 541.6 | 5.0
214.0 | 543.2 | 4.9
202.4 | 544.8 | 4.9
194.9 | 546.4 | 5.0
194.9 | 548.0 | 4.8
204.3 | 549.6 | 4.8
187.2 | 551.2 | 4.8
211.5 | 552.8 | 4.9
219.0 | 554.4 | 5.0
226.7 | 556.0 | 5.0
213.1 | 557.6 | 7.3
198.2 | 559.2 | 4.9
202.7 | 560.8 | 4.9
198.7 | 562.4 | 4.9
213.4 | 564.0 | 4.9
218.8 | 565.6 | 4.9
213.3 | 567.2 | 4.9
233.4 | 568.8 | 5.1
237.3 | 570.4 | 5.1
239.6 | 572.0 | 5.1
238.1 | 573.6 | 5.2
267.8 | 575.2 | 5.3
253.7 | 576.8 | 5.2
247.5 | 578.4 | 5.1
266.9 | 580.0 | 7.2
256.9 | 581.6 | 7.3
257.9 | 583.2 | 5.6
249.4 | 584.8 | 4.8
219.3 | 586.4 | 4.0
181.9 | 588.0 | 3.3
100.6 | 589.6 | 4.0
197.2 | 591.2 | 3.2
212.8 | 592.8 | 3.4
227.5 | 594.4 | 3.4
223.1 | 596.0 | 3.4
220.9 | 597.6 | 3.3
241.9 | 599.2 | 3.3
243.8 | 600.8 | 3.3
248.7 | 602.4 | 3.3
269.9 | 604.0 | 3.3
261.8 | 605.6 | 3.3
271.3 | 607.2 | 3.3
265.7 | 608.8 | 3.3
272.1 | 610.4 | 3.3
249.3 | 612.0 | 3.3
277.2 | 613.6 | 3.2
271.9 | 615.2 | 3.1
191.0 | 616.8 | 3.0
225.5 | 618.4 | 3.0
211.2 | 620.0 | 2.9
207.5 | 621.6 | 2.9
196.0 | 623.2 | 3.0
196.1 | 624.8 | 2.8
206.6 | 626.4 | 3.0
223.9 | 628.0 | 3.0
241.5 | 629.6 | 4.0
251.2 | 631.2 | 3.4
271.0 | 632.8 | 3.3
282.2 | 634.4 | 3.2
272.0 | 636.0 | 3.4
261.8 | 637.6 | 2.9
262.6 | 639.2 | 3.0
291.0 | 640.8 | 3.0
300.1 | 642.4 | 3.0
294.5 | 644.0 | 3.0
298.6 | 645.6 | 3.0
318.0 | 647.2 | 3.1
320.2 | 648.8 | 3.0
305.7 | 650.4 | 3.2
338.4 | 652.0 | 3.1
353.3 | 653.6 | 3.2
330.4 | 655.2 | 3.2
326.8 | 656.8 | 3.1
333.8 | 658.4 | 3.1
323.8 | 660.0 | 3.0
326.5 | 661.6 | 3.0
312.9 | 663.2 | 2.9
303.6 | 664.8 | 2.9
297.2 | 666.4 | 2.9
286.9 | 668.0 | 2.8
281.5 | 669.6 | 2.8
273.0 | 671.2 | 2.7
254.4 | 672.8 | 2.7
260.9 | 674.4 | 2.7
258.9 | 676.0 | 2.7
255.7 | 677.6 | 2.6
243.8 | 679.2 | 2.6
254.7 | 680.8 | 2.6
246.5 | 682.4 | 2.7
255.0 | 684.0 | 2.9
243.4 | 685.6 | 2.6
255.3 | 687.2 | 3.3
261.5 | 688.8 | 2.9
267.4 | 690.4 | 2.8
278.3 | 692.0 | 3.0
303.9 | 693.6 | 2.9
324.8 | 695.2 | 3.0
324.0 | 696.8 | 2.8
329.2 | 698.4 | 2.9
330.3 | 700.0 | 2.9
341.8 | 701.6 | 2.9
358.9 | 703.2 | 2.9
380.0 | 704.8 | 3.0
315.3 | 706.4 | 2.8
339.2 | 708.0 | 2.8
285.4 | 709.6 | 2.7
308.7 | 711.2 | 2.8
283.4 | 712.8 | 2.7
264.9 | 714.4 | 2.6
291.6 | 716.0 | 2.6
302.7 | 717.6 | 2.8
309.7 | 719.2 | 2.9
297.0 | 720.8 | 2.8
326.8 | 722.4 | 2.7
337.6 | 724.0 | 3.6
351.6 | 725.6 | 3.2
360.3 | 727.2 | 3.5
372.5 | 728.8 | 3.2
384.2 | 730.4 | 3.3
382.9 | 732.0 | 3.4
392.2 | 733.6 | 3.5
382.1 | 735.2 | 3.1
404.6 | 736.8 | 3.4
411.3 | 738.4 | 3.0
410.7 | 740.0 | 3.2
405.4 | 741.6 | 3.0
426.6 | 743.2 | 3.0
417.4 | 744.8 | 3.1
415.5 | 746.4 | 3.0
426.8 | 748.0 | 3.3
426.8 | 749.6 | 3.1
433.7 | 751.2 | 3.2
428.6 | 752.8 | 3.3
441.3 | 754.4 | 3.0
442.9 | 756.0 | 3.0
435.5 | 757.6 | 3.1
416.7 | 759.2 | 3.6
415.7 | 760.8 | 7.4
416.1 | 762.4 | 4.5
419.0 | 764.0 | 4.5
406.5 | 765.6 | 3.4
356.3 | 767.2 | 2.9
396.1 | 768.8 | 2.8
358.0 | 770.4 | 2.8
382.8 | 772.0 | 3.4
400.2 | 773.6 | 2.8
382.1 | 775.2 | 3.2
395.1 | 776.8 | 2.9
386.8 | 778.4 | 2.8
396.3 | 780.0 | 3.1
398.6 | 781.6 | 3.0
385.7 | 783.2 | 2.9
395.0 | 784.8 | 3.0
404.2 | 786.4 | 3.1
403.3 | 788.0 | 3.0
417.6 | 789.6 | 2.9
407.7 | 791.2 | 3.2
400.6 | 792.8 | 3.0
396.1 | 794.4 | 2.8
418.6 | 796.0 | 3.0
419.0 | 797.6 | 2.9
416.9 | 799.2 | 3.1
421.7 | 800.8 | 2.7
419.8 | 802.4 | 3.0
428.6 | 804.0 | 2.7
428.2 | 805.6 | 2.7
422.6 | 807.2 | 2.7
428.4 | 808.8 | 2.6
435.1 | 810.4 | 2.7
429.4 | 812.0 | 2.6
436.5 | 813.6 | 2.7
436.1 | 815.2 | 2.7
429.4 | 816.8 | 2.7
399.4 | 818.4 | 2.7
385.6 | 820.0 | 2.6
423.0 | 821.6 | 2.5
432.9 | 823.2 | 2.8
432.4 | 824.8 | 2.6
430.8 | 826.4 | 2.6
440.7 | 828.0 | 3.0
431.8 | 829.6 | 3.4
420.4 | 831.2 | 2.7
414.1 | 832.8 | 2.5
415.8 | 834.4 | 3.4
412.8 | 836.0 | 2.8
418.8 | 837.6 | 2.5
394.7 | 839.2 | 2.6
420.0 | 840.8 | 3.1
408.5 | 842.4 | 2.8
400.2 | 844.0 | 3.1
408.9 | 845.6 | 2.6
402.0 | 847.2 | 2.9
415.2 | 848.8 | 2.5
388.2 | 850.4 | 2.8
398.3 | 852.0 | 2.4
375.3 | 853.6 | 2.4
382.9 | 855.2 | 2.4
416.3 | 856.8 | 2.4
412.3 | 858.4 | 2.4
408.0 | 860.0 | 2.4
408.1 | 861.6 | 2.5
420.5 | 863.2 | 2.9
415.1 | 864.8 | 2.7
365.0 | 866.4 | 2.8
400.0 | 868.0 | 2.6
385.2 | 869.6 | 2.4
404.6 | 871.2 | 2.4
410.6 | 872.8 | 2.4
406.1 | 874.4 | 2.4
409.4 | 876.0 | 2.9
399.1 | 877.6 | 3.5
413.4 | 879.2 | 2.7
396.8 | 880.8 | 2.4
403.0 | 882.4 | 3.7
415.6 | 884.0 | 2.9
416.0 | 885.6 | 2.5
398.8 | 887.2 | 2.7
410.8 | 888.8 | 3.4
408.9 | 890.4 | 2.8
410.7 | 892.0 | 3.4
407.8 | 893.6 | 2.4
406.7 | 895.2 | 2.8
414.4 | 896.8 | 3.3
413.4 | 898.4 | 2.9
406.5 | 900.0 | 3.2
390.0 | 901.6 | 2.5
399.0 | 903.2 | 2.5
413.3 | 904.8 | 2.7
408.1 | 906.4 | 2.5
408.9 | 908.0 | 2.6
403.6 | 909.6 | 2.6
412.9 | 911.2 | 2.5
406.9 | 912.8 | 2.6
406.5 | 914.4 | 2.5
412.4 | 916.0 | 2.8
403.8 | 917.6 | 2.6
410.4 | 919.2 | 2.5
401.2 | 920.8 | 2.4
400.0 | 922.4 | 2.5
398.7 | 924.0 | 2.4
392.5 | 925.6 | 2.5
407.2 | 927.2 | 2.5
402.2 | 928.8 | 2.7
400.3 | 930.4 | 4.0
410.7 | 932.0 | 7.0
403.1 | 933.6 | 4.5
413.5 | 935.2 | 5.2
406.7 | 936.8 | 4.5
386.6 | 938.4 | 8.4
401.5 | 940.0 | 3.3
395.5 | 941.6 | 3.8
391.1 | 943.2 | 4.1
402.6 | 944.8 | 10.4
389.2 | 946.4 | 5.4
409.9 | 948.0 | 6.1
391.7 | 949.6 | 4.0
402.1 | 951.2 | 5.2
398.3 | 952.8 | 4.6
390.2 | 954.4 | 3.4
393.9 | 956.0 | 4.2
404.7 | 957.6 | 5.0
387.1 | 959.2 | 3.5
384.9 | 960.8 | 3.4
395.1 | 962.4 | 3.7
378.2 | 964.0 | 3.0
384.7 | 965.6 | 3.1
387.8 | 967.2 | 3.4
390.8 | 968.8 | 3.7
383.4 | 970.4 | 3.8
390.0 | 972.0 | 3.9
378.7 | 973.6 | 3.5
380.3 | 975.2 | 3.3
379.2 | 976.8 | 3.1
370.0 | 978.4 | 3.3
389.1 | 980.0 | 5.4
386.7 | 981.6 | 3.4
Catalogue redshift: 0.00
